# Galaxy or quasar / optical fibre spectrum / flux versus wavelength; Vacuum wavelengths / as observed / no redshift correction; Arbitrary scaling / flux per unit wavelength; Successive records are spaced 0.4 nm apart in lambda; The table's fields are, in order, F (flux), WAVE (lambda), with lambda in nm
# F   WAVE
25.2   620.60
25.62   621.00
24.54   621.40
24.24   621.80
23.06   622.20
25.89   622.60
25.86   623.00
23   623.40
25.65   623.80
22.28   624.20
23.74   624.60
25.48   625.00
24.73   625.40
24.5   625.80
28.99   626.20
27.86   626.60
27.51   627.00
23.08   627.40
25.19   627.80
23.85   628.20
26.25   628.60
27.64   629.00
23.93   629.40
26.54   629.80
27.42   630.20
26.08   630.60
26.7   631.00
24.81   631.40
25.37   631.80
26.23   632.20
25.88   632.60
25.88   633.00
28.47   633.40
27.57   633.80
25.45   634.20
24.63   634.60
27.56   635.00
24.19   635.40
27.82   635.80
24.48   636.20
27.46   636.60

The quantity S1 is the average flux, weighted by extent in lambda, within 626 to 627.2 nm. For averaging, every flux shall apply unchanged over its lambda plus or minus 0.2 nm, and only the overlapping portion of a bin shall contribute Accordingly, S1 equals 28.1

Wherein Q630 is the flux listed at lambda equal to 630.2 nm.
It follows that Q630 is 27.42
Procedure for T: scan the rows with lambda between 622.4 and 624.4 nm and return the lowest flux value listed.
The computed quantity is 22.28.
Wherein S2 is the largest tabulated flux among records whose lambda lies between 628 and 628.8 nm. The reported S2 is 26.25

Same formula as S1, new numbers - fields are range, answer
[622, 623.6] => 24.5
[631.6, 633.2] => 25.8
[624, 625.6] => 24.1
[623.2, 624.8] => 23.7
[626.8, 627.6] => 25.3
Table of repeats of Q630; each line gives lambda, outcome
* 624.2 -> 22.28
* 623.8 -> 25.65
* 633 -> 25.88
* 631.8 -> 25.37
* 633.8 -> 27.57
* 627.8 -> 25.19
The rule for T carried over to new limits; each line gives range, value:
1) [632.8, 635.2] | 24.63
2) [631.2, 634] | 24.81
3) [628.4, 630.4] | 23.93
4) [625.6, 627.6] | 23.08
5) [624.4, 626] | 23.74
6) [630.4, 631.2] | 26.08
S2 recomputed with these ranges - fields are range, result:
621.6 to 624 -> 25.89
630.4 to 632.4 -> 26.7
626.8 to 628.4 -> 27.51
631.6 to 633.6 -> 28.47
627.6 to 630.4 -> 27.64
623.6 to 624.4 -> 25.65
